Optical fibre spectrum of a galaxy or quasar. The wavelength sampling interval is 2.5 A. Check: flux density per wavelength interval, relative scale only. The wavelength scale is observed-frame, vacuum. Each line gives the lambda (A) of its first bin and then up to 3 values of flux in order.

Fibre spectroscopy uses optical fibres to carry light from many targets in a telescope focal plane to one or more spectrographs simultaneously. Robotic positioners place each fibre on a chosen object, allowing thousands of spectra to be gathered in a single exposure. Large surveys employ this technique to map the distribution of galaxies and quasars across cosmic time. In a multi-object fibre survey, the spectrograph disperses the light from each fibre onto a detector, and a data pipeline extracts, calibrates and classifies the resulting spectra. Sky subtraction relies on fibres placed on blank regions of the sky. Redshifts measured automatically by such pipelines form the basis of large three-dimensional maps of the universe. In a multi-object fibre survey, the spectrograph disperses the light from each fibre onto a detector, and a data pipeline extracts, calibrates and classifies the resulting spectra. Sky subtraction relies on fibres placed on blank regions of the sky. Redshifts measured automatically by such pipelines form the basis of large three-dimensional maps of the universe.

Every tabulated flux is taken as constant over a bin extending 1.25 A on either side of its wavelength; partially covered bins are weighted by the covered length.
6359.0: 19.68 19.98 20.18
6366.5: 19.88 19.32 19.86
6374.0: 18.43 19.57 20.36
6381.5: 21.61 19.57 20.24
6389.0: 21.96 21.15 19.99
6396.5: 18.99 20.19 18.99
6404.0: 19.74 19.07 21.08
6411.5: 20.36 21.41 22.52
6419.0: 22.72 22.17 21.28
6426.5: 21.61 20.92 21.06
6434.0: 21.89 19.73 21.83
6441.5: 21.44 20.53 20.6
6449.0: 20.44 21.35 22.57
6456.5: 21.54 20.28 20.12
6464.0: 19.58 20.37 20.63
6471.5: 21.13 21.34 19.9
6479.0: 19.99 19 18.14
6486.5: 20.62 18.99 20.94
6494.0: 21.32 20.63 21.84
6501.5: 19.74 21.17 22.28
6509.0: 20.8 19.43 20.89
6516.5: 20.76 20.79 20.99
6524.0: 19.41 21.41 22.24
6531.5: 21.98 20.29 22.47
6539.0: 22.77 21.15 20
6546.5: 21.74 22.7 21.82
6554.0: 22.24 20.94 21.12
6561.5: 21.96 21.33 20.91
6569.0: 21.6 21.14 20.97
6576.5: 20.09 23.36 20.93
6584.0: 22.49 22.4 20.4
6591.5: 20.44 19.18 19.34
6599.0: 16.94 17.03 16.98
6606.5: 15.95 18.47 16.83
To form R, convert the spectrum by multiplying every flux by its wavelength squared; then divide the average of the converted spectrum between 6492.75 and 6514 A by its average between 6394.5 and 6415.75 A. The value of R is 1.08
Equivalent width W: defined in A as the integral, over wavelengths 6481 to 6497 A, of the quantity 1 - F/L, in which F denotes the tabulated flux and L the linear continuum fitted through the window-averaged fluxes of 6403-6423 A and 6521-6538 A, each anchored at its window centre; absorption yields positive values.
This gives 1.0 A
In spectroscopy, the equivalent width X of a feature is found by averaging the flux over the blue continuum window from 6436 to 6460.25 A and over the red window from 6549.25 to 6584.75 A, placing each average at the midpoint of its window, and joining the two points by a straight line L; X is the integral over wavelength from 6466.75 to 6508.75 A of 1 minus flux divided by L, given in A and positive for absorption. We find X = 1.46 A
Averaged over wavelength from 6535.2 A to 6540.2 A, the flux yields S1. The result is 22.6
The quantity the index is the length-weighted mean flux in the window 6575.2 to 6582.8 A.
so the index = 21.5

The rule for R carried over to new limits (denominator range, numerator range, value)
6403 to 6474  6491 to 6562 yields 1.04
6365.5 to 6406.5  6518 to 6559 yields 1.13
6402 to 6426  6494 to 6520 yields 1.02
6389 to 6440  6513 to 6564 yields 1.07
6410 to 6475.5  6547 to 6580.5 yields 1.06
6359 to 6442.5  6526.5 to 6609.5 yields 1.06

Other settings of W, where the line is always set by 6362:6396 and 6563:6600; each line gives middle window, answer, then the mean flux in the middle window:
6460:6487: 0.50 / 20.1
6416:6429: -1.06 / 21.9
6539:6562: -0.98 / 21.6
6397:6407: 0.35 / 19.5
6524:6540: -0.79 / 21.7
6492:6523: -0.49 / 20.9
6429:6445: -0.59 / 21.1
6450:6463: -0.47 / 21.1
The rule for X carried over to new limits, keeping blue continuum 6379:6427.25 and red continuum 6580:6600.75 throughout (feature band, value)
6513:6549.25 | -1.6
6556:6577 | -0.9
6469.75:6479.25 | 0.0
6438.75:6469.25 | -0.3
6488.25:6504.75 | -0.2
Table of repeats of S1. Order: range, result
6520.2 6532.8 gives 21.2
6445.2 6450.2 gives 20.5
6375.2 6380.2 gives 19.9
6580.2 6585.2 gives 21.7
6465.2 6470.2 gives 20.5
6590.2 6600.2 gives 19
